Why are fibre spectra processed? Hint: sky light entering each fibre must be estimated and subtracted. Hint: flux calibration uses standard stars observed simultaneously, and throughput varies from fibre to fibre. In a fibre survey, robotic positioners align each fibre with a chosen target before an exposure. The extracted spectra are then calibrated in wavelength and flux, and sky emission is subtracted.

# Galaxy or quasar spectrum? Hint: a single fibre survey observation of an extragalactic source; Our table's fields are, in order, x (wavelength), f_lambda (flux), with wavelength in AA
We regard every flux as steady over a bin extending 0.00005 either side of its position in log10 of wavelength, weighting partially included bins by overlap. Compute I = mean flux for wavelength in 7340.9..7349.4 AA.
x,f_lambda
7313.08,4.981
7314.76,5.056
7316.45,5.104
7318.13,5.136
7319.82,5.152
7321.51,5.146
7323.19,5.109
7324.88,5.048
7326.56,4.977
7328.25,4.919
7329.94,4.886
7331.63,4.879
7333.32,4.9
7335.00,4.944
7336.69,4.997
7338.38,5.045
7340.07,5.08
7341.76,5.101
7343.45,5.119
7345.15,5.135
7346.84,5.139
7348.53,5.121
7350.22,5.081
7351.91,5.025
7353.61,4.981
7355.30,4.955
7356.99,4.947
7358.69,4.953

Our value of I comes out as 5.12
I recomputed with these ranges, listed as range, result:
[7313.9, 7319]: 5.1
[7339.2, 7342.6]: 5.09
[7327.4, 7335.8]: 4.91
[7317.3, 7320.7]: 5.13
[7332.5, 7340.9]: 5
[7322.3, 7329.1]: 5.02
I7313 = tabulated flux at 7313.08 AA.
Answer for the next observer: 4.981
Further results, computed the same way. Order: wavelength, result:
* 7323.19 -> 5.109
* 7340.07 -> 5.08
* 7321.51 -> 5.146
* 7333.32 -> 4.9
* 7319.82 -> 5.152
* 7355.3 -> 4.955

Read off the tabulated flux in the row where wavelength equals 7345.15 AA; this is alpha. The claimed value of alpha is 5.135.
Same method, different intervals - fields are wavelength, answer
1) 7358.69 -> 4.953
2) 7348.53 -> 5.121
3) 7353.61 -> 4.981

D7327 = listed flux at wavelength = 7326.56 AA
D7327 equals 4.977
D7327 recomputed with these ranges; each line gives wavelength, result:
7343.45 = 5.119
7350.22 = 5.081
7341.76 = 5.101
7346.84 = 5.139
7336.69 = 4.997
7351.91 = 5.025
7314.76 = 5.056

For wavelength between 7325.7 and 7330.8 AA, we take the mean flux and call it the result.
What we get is 4.93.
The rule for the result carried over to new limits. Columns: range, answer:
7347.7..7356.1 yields 5.03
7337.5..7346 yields 5.09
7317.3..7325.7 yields 5.11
